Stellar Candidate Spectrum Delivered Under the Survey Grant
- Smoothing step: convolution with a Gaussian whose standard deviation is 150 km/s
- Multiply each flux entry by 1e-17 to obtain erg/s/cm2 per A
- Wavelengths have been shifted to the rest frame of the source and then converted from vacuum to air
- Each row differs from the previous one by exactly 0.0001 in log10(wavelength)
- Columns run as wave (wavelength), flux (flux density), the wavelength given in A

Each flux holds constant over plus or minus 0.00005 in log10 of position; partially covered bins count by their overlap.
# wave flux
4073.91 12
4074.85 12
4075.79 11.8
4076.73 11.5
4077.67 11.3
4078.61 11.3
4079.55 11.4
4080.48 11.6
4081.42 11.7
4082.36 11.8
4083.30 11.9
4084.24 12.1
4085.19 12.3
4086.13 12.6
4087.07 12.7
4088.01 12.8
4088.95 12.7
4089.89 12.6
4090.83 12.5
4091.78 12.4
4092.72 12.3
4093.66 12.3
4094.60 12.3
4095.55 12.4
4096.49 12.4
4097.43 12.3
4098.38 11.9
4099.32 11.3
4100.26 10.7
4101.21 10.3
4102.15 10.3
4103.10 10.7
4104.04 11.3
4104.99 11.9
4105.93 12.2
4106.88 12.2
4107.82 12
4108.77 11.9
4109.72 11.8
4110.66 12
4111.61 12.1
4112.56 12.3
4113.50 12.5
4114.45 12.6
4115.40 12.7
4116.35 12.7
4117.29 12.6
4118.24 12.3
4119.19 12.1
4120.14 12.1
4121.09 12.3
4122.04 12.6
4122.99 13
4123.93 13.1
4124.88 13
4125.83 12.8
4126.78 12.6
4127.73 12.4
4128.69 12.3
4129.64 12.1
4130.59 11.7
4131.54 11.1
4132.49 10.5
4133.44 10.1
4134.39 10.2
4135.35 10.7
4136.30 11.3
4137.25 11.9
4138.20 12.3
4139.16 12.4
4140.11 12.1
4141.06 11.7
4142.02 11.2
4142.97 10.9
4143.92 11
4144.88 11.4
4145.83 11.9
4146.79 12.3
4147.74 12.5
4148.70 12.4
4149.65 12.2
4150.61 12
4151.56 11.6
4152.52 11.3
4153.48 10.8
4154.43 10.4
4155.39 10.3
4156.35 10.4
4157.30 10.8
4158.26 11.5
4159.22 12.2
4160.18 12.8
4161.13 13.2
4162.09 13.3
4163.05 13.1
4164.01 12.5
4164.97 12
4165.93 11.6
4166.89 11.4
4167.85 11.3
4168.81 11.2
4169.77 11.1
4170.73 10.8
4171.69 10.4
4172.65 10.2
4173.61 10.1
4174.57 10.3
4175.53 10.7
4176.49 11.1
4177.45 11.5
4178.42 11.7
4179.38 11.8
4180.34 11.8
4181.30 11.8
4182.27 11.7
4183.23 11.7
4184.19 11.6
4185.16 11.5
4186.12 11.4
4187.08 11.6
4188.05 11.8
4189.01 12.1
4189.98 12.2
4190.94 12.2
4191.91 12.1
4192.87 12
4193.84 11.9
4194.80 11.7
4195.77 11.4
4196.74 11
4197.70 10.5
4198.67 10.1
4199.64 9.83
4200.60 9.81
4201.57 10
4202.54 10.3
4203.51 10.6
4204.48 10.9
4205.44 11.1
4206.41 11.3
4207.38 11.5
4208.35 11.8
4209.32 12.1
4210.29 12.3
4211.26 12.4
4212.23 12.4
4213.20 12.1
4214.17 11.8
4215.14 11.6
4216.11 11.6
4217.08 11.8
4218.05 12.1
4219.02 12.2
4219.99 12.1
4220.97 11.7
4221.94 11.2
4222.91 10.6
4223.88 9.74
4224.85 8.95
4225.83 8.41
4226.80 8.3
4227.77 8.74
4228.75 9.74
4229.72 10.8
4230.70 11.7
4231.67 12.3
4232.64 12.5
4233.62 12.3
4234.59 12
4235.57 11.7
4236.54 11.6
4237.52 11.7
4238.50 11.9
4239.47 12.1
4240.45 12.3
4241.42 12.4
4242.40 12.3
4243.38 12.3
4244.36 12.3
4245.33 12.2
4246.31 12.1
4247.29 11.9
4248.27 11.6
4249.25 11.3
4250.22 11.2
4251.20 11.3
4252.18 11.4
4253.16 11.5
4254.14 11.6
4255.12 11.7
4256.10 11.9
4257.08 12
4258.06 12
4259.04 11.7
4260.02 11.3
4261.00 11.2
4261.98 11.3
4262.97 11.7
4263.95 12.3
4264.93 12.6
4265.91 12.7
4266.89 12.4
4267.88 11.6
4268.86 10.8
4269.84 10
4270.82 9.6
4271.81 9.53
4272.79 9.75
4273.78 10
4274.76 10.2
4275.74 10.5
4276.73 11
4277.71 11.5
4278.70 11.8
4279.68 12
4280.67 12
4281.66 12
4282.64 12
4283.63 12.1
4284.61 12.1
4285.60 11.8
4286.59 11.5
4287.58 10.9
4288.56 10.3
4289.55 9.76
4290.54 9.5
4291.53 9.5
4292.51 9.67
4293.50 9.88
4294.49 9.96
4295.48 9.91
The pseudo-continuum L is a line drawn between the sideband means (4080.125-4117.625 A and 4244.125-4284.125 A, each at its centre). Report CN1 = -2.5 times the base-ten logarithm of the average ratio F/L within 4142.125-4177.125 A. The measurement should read 0.03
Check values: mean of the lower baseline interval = 12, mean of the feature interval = 11.5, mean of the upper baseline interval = 11.4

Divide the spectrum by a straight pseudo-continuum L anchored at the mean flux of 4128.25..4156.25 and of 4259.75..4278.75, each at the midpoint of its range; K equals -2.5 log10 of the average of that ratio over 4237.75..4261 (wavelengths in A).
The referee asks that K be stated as -0.07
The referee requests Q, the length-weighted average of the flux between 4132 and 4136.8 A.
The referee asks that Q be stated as 10.6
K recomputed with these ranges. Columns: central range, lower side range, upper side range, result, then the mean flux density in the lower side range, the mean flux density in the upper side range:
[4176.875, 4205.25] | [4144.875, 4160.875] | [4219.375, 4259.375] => 0.02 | 11.6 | 11.4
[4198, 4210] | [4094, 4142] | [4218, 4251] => 0.07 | 11.9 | 11.4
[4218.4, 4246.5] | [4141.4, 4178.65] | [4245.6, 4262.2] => 0.02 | 11.5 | 11.6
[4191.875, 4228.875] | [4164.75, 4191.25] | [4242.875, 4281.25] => 0.04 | 11.4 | 11.4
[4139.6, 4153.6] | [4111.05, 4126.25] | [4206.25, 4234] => 0.04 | 12.5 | 11.2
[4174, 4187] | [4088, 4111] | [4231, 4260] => 0.04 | 11.9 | 11.9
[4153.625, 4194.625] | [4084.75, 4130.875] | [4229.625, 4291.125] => 0.03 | 12.2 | 11.5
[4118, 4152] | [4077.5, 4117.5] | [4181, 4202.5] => -0.01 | 12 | 11.3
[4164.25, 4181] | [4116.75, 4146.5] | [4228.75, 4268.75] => 0.07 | 11.9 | 11.8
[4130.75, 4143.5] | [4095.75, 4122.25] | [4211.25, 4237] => 0.04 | 11.9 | 11.2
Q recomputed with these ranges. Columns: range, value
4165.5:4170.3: 11.3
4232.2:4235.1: 12.2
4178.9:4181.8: 11.8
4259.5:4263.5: 11.4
